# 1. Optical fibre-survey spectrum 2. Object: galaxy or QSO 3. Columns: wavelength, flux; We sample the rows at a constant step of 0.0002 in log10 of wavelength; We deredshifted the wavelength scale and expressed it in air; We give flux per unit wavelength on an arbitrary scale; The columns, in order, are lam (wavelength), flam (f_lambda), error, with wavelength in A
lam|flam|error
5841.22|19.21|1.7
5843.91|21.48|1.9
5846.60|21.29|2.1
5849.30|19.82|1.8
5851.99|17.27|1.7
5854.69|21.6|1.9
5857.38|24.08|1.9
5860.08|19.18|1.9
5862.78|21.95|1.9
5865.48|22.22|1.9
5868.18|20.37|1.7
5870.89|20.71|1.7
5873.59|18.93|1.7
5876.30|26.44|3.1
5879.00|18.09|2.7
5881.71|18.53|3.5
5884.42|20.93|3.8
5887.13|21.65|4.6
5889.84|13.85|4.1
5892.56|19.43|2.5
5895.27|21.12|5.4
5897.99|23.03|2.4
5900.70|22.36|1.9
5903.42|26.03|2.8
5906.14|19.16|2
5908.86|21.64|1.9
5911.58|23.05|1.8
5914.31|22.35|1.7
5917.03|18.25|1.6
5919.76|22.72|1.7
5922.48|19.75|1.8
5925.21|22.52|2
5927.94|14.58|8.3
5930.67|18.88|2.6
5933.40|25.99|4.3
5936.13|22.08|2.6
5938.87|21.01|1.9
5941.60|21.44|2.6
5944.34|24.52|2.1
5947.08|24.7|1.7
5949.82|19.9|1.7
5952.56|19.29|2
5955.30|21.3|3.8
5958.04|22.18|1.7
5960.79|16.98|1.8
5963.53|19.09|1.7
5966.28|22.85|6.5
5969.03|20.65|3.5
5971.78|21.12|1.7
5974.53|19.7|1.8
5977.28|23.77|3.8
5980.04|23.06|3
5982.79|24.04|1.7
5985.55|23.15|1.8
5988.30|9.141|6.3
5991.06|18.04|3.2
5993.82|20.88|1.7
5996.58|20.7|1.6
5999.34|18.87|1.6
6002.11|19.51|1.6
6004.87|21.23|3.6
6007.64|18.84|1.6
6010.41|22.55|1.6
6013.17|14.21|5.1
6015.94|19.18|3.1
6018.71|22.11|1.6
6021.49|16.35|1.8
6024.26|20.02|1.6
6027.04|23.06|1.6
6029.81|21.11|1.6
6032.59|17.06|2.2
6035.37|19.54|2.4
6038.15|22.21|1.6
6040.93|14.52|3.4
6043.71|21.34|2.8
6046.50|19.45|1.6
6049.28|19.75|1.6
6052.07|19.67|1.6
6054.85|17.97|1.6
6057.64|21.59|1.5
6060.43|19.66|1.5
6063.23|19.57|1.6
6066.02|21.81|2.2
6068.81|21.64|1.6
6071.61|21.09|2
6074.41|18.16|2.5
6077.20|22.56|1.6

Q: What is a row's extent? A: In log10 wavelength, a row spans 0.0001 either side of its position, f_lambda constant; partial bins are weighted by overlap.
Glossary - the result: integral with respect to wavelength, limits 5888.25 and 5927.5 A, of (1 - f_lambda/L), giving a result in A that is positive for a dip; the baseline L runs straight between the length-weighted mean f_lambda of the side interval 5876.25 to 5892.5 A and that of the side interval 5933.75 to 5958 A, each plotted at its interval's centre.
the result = -1.1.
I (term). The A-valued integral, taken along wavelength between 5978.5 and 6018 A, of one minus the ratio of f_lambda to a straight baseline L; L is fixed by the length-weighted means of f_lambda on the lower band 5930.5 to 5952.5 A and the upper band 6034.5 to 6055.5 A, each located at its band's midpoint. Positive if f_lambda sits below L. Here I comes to 2.1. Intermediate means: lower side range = 22.3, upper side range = 19.4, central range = 19.6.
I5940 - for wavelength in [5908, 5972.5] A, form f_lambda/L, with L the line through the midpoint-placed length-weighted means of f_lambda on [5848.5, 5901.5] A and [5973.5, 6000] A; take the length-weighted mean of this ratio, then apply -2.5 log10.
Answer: -0.04 mag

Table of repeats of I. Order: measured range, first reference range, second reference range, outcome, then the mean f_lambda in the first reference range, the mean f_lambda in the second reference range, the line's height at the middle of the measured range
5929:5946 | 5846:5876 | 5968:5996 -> -1.39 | 20.9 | 20.4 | 20.5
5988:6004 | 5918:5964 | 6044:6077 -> 1.60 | 21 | 20.2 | 20.6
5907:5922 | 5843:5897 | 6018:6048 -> -0.87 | 20.5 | 19.6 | 20.2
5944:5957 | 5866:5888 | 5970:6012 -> -0.83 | 20.7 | 20.3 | 20.4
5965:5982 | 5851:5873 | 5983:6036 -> -1.90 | 20.9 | 19.3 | 19.7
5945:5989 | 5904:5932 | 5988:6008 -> -3.24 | 20.4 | 18.9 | 19.5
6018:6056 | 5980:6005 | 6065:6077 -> 1.42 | 19.6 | 20.8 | 20.3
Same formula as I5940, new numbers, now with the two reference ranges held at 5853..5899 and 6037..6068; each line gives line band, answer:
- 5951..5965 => 0.03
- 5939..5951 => -0.11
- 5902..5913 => -0.10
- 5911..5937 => -0.03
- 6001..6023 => 0.04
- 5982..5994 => 0.08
